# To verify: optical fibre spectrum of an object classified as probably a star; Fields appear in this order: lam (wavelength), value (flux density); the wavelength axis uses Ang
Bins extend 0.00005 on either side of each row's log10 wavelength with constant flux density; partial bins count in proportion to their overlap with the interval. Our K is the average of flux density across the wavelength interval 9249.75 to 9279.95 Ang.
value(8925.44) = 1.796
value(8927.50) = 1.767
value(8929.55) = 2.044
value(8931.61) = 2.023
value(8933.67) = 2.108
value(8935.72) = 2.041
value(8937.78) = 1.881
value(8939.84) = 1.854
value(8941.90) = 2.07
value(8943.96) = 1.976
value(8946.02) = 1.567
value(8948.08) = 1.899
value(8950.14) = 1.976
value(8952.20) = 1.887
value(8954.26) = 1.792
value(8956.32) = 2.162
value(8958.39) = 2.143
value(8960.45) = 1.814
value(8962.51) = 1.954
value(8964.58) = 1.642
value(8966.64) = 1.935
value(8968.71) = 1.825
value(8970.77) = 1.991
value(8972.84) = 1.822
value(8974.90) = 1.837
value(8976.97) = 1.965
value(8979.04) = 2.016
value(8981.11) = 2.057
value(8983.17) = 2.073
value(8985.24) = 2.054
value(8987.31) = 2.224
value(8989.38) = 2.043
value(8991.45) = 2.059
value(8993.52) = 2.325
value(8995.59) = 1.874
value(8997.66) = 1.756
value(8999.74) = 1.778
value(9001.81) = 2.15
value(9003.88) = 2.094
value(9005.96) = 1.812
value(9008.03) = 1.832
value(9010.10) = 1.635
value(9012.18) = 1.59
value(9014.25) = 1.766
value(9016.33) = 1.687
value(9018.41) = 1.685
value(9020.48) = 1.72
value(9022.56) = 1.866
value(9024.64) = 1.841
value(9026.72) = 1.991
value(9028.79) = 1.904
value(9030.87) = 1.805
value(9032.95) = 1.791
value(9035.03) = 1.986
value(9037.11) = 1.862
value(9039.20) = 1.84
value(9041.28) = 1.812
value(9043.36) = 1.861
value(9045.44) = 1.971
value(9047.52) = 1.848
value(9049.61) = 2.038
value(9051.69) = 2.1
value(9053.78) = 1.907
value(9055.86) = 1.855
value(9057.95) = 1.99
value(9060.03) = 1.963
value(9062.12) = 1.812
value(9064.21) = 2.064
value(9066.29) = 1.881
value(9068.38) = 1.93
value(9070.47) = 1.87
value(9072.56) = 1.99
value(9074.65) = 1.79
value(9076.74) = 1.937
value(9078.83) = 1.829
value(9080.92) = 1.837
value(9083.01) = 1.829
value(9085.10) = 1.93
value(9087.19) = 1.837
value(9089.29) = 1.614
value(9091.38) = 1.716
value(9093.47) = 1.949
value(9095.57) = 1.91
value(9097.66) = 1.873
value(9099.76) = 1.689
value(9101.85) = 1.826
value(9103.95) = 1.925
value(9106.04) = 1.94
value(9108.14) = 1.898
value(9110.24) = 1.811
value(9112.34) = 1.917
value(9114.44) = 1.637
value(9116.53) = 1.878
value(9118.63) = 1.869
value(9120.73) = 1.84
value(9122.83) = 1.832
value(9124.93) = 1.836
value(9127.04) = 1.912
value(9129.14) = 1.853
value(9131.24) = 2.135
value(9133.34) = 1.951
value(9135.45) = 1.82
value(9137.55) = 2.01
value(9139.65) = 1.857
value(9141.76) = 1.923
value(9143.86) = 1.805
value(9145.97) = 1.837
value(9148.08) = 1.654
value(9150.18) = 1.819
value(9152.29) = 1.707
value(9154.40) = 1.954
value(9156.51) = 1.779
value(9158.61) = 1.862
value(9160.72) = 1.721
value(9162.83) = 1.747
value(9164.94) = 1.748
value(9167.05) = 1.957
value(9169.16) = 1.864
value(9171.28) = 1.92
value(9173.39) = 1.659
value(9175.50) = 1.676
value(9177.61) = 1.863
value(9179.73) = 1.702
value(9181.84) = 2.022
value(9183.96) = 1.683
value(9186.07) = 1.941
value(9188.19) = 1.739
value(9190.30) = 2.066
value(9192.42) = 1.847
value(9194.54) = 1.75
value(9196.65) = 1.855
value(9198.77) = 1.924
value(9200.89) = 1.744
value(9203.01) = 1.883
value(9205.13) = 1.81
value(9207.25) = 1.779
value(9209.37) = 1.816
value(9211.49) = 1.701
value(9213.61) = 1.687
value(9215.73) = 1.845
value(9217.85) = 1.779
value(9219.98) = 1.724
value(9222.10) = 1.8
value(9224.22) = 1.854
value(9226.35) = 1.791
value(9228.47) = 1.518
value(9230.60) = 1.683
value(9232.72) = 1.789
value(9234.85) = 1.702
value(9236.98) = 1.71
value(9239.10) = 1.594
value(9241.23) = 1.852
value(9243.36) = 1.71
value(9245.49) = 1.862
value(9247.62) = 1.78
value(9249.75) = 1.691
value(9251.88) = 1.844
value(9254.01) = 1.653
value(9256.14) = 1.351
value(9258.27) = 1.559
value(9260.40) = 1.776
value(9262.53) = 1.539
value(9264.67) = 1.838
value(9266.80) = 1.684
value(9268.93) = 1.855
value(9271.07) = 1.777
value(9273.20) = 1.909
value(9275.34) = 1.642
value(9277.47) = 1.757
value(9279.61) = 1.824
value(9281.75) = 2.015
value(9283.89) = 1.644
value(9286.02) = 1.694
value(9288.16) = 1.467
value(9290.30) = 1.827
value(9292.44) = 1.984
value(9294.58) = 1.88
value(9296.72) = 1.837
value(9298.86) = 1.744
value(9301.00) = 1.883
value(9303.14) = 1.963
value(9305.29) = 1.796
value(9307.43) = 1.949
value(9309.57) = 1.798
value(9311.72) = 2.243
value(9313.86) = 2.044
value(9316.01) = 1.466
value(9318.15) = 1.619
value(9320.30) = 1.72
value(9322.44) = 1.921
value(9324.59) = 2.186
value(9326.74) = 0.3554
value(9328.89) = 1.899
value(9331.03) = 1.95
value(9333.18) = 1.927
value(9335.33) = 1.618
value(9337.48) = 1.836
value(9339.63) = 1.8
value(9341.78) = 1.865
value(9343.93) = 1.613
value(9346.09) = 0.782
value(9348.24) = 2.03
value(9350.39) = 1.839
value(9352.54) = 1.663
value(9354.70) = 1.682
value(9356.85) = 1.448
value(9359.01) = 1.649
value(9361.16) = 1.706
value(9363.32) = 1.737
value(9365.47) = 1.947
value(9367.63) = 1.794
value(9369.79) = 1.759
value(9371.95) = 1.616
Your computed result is 1.71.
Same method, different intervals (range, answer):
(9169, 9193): 1.83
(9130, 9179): 1.84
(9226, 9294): 1.73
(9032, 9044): 1.86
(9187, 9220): 1.81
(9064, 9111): 1.86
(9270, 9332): 1.79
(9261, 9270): 1.73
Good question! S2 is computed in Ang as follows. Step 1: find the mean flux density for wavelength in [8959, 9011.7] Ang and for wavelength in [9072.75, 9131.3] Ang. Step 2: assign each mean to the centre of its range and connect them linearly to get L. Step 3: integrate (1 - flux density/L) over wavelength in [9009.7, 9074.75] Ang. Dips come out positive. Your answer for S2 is 1.0 Ang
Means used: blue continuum 1.94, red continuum 1.85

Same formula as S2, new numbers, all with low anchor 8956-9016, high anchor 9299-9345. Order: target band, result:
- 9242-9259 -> 1.2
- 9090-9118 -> 0.6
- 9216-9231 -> 0.7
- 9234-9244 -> 0.6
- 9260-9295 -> 0.6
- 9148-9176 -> 0.9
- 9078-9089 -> 0.3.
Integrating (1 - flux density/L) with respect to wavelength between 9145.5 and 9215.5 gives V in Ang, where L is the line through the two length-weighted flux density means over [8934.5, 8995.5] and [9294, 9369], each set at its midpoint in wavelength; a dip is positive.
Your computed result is 0.97 Ang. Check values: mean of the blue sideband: 1.96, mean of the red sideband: 1.75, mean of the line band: 1.81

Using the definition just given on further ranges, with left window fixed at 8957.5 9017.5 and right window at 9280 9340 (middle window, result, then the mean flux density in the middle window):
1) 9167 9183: 0.2 Ang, 1.82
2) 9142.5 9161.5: 0.6 Ang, 1.8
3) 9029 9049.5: 0.3 Ang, 1.87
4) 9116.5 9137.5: -0.4 Ang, 1.9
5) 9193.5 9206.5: 0.1 Ang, 1.83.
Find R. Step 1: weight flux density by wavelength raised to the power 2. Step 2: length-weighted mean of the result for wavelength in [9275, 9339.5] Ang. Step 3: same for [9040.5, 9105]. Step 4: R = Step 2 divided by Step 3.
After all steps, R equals 1.00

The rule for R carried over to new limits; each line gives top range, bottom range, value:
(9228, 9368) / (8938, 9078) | 0.97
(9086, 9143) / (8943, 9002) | 0.99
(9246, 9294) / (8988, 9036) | 0.98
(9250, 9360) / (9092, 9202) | 0.98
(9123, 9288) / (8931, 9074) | 0.98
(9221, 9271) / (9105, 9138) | 0.94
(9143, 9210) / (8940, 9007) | 0.97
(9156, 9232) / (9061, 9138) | 0.98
